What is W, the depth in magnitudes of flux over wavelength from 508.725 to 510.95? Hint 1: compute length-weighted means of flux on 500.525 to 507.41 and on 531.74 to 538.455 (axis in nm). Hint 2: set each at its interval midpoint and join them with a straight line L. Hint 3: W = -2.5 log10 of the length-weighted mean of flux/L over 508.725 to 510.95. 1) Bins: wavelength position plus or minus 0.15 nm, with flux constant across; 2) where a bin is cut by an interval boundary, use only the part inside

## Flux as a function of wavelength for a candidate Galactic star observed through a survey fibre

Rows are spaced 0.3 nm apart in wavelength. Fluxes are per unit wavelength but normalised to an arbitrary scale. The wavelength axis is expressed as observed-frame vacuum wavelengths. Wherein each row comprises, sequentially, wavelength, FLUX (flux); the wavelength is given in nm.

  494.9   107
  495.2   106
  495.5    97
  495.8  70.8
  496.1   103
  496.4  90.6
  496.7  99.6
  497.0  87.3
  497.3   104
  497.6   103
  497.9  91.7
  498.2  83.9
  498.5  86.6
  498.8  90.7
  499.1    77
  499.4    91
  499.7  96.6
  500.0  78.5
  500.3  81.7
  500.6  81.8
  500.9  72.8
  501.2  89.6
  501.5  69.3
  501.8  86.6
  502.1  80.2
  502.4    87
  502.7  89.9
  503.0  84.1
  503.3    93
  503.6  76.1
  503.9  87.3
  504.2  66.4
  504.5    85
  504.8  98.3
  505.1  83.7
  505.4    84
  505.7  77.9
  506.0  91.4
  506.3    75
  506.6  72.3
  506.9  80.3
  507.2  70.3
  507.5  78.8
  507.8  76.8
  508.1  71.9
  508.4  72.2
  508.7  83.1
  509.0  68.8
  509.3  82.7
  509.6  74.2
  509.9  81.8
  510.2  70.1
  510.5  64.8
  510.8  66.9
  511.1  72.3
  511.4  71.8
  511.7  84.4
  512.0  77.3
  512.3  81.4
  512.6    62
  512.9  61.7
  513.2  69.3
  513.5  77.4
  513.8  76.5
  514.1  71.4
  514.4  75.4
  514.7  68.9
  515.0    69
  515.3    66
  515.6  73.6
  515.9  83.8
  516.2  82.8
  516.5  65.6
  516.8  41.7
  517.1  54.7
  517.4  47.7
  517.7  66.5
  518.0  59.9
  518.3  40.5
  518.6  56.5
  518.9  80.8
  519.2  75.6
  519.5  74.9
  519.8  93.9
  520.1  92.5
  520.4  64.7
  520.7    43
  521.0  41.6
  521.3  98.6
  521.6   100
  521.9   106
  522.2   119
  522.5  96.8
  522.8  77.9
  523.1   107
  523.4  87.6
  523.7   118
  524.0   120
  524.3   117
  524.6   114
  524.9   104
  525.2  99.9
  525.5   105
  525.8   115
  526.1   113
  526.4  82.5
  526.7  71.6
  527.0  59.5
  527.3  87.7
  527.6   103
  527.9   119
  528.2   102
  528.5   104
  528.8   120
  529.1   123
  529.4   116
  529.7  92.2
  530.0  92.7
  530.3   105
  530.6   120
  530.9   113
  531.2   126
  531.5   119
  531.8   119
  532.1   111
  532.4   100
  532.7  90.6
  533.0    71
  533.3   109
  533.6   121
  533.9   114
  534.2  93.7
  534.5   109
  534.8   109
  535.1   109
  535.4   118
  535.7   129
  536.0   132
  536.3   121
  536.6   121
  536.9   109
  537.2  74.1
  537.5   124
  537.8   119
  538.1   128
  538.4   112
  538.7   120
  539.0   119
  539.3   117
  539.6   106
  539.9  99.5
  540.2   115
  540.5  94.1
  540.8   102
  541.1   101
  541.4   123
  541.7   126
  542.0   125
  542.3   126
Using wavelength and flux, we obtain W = 0.188 mag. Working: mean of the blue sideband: 81.8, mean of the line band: 73.3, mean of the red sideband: 110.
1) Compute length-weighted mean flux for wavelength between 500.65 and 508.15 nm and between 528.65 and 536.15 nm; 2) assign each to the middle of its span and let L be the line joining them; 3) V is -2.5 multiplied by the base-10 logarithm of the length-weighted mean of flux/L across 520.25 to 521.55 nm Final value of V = 0.45 mag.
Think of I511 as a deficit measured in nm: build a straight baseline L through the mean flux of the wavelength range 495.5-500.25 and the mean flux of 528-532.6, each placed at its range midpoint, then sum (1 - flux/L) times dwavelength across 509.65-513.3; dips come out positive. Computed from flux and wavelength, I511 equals 0.99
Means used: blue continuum 90.3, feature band 72.1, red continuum 111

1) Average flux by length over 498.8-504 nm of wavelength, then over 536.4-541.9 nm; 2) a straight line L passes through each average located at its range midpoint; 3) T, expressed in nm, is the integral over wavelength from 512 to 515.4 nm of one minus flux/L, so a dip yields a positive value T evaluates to 0.80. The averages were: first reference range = 83.8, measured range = 71.2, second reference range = 112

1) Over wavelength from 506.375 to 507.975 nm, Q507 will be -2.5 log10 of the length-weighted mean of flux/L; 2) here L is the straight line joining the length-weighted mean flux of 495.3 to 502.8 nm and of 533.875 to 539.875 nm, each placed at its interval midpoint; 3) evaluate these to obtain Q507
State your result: 0.23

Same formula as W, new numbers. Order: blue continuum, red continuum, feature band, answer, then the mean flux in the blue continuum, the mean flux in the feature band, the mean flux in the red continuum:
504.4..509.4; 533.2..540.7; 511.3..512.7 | 0.123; 79.5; 76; 113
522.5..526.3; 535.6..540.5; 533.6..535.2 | 0.040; 106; 108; 115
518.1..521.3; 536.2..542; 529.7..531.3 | -0.176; 67.8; 109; 112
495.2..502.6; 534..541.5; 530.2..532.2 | -0.082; 87.9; 117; 112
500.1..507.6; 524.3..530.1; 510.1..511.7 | 0.237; 81.7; 70.6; 102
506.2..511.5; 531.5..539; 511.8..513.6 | 0.112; 74.1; 71.7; 111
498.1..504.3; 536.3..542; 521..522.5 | 0.006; 83.5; 98.6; 112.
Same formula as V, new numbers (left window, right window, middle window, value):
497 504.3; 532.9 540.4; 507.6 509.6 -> 0.20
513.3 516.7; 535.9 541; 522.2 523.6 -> -0.12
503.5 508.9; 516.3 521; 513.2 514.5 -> -0.07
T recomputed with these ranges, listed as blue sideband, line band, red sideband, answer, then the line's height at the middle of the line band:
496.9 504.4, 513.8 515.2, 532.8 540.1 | 0.35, 95.6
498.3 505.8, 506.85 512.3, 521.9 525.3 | 0.98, 91.5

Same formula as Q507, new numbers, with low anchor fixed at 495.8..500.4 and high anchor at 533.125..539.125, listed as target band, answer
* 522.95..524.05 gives -0.01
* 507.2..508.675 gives 0.27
